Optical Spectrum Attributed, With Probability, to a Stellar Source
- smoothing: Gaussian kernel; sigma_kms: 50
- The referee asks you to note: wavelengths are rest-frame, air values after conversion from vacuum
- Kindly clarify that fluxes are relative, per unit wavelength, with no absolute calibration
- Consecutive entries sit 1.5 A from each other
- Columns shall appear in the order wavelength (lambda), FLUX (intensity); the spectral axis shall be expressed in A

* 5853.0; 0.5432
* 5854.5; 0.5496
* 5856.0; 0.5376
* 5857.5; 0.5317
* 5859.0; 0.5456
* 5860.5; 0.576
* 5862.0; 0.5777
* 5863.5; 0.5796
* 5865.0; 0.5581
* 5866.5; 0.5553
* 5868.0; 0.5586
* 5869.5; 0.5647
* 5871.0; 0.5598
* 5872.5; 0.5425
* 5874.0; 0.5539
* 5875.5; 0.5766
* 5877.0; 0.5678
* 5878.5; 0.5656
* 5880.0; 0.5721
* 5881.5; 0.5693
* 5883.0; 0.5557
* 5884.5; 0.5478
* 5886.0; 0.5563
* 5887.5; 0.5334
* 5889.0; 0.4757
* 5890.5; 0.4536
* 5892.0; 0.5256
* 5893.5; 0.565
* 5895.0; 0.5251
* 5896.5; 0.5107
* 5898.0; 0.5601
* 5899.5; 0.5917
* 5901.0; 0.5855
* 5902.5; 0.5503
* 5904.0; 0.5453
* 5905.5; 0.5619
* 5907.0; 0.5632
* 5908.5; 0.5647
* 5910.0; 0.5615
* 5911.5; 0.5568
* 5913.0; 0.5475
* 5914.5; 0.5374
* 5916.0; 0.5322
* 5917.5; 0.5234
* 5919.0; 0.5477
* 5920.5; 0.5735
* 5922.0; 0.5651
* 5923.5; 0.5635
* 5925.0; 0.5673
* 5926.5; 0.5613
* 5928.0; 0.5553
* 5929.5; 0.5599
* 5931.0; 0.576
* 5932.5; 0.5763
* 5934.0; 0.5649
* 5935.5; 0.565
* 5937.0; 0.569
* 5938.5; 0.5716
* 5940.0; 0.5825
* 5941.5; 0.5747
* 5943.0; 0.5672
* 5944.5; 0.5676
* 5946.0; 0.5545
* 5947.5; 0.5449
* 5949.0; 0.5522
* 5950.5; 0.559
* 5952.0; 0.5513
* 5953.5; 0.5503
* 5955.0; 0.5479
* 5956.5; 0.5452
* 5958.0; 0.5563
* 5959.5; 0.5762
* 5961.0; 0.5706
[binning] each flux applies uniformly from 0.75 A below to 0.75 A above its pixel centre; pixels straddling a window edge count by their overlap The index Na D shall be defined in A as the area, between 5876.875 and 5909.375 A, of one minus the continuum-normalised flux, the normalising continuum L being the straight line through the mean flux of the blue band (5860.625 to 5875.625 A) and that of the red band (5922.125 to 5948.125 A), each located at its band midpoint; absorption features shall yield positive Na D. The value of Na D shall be 1.0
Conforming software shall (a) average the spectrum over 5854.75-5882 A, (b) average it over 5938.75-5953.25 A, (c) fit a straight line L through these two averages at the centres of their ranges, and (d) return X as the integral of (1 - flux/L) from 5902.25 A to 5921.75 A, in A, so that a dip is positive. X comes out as 0.3 A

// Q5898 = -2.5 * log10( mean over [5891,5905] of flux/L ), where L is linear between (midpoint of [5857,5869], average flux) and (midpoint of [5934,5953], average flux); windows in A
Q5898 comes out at 0.02 mag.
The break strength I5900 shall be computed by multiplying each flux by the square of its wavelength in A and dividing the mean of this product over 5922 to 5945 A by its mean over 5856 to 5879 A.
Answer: 1.0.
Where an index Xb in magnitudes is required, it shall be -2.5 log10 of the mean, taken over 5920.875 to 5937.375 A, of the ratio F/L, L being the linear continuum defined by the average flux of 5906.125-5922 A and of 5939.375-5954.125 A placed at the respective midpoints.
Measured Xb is -0.02 mag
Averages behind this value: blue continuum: 0.552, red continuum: 0.56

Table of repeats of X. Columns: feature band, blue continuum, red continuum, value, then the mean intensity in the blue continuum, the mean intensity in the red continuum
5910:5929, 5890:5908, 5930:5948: 0.2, 0.546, 0.568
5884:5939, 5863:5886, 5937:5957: 0.9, 0.561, 0.56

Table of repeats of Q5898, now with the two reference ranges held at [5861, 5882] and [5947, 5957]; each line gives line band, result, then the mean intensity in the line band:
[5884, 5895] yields 0.08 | 0.522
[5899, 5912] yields -0.01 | 0.564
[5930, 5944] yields -0.04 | 0.572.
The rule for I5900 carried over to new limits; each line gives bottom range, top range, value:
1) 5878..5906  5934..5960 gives 1.05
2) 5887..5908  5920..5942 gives 1.07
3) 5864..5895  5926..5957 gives 1.05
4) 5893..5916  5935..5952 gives 1.03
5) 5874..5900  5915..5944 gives 1.05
